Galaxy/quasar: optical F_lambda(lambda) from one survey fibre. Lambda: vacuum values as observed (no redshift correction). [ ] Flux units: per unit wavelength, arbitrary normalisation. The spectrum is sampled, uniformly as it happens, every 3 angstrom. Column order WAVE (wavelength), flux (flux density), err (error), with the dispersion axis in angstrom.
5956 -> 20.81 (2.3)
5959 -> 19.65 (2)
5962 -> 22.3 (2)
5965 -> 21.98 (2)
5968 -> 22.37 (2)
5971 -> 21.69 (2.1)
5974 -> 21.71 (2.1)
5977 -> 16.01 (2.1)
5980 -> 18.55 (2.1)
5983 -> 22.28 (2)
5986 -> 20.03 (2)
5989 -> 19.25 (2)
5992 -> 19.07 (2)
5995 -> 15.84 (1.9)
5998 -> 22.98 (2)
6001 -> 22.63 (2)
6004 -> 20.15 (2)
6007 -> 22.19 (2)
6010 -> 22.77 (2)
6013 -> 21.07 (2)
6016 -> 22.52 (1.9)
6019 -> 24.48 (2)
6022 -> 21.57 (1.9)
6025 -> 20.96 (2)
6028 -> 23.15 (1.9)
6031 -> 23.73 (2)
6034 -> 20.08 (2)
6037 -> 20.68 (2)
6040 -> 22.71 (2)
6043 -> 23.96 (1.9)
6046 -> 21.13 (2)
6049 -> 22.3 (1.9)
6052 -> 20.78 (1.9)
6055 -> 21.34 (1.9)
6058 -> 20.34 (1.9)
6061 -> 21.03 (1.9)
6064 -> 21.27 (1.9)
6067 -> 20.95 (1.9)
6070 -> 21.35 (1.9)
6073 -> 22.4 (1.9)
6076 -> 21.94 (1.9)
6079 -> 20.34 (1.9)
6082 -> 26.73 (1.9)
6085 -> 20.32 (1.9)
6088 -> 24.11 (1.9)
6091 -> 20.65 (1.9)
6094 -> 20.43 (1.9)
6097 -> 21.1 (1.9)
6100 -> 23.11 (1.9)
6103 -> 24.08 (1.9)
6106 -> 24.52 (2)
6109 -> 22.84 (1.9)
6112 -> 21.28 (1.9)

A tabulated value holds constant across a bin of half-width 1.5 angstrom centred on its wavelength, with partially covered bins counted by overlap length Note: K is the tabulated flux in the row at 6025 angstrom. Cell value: 20.96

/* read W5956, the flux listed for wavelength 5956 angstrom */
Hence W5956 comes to 20.81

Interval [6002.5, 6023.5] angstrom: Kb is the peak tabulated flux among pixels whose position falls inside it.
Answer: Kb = 24.48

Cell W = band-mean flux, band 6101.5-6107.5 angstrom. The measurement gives 24.3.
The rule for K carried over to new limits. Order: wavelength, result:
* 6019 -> 24.48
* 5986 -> 20.03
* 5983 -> 22.28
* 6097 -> 21.1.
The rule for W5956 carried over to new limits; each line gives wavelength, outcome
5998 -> 22.98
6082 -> 26.73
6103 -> 24.08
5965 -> 21.98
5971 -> 21.69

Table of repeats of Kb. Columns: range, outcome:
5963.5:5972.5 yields 22.37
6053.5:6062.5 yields 21.34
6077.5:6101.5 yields 26.73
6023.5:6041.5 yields 23.73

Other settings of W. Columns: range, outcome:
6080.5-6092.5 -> 23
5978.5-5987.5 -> 20.3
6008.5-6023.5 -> 22.5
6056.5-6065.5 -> 20.9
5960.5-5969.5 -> 22.2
